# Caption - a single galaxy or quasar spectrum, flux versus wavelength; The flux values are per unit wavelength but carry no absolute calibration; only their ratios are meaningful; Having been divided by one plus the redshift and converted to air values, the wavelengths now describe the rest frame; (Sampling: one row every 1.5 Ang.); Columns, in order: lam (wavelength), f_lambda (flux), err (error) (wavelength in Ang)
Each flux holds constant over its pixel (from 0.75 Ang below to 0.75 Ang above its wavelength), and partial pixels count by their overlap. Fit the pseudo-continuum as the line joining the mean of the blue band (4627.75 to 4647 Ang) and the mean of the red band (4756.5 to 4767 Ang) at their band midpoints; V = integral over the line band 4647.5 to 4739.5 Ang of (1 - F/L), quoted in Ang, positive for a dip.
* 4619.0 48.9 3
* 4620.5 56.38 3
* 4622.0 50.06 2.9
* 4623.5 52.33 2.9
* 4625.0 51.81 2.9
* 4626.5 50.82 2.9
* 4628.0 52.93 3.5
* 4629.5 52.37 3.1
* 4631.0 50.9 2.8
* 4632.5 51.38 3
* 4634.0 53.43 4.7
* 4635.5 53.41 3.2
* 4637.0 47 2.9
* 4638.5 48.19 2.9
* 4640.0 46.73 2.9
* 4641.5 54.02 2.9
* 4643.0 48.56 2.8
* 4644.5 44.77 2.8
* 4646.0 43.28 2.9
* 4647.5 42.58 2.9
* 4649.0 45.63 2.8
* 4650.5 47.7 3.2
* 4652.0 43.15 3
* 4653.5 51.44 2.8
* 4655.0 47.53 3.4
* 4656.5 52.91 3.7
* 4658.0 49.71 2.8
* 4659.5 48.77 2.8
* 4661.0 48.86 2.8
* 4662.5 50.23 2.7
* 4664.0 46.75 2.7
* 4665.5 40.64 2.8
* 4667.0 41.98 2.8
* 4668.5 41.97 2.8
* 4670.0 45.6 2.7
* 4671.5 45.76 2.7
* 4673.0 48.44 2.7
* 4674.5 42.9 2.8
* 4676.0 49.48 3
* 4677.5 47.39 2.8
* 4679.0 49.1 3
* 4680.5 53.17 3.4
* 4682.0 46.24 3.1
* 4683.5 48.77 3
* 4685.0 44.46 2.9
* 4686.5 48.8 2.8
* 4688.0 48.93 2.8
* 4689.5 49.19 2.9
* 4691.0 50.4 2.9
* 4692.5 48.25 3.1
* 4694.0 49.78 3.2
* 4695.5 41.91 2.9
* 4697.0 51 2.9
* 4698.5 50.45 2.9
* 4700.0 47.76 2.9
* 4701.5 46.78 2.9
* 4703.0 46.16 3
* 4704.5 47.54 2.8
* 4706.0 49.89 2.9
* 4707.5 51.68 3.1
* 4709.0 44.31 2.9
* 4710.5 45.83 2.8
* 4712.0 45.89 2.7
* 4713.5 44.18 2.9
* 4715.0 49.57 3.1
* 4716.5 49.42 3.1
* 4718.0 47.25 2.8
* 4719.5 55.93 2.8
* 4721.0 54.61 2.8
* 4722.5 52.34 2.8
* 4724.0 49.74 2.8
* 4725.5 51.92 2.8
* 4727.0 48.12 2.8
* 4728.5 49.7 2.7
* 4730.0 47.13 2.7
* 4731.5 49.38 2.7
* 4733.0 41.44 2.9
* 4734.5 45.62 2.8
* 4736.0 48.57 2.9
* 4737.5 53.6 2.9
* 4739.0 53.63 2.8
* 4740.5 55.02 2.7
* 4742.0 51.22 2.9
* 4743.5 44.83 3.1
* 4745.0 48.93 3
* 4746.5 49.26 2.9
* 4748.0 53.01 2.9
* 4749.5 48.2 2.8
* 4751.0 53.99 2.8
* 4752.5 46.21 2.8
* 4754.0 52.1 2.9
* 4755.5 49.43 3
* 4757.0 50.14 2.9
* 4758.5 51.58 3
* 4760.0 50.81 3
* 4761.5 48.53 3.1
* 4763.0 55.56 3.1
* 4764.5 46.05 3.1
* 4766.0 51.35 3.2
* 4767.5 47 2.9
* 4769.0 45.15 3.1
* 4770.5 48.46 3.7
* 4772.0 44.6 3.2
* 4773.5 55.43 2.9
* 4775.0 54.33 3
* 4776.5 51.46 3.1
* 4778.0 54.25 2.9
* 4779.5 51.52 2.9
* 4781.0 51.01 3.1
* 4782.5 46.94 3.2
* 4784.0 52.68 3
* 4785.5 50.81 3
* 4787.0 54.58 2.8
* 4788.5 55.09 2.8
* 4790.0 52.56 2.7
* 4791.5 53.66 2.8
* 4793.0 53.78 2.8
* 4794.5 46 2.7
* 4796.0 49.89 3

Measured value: 3.6 Ang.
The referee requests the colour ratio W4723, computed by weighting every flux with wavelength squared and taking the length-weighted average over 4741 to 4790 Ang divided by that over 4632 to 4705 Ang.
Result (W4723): 1.10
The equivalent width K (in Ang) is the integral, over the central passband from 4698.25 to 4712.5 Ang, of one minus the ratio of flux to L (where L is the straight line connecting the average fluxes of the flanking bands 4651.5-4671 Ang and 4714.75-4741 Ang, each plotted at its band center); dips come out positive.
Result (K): 0.4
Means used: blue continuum 46.9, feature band 47.6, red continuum 50.1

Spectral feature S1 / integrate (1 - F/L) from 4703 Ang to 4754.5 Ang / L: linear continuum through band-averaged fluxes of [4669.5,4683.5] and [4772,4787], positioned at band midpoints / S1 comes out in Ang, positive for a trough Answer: 0.4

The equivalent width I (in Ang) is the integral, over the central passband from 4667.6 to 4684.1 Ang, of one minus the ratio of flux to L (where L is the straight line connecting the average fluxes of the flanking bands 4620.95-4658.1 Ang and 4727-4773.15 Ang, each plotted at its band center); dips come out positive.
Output 0.76 Ang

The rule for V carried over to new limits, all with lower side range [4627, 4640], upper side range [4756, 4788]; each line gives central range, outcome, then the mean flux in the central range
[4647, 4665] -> 1.1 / 47.9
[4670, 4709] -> 2.1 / 48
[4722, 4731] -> 0.2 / 49.7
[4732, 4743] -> 0.2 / 49.7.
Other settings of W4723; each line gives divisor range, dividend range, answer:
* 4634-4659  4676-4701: 1.03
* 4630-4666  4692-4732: 1.04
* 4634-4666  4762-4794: 1.13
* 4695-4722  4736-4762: 1.06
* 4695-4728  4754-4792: 1.07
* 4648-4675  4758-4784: 1.13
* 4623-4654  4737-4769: 1.08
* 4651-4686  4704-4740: 1.06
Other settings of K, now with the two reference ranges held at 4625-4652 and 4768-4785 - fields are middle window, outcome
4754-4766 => 0.0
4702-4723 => 0.4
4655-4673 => 0.9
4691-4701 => 0.3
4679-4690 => 0.2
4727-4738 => 0.5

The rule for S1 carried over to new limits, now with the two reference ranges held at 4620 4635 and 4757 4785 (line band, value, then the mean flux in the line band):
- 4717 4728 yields -0.07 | 51.3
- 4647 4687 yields 3.59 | 47.1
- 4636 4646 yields 0.78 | 48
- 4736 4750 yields -0.01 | 50.8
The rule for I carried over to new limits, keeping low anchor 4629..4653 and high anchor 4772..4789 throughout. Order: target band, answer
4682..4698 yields 0.5 Ang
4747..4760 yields 0.2 Ang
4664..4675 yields 1.1 Ang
